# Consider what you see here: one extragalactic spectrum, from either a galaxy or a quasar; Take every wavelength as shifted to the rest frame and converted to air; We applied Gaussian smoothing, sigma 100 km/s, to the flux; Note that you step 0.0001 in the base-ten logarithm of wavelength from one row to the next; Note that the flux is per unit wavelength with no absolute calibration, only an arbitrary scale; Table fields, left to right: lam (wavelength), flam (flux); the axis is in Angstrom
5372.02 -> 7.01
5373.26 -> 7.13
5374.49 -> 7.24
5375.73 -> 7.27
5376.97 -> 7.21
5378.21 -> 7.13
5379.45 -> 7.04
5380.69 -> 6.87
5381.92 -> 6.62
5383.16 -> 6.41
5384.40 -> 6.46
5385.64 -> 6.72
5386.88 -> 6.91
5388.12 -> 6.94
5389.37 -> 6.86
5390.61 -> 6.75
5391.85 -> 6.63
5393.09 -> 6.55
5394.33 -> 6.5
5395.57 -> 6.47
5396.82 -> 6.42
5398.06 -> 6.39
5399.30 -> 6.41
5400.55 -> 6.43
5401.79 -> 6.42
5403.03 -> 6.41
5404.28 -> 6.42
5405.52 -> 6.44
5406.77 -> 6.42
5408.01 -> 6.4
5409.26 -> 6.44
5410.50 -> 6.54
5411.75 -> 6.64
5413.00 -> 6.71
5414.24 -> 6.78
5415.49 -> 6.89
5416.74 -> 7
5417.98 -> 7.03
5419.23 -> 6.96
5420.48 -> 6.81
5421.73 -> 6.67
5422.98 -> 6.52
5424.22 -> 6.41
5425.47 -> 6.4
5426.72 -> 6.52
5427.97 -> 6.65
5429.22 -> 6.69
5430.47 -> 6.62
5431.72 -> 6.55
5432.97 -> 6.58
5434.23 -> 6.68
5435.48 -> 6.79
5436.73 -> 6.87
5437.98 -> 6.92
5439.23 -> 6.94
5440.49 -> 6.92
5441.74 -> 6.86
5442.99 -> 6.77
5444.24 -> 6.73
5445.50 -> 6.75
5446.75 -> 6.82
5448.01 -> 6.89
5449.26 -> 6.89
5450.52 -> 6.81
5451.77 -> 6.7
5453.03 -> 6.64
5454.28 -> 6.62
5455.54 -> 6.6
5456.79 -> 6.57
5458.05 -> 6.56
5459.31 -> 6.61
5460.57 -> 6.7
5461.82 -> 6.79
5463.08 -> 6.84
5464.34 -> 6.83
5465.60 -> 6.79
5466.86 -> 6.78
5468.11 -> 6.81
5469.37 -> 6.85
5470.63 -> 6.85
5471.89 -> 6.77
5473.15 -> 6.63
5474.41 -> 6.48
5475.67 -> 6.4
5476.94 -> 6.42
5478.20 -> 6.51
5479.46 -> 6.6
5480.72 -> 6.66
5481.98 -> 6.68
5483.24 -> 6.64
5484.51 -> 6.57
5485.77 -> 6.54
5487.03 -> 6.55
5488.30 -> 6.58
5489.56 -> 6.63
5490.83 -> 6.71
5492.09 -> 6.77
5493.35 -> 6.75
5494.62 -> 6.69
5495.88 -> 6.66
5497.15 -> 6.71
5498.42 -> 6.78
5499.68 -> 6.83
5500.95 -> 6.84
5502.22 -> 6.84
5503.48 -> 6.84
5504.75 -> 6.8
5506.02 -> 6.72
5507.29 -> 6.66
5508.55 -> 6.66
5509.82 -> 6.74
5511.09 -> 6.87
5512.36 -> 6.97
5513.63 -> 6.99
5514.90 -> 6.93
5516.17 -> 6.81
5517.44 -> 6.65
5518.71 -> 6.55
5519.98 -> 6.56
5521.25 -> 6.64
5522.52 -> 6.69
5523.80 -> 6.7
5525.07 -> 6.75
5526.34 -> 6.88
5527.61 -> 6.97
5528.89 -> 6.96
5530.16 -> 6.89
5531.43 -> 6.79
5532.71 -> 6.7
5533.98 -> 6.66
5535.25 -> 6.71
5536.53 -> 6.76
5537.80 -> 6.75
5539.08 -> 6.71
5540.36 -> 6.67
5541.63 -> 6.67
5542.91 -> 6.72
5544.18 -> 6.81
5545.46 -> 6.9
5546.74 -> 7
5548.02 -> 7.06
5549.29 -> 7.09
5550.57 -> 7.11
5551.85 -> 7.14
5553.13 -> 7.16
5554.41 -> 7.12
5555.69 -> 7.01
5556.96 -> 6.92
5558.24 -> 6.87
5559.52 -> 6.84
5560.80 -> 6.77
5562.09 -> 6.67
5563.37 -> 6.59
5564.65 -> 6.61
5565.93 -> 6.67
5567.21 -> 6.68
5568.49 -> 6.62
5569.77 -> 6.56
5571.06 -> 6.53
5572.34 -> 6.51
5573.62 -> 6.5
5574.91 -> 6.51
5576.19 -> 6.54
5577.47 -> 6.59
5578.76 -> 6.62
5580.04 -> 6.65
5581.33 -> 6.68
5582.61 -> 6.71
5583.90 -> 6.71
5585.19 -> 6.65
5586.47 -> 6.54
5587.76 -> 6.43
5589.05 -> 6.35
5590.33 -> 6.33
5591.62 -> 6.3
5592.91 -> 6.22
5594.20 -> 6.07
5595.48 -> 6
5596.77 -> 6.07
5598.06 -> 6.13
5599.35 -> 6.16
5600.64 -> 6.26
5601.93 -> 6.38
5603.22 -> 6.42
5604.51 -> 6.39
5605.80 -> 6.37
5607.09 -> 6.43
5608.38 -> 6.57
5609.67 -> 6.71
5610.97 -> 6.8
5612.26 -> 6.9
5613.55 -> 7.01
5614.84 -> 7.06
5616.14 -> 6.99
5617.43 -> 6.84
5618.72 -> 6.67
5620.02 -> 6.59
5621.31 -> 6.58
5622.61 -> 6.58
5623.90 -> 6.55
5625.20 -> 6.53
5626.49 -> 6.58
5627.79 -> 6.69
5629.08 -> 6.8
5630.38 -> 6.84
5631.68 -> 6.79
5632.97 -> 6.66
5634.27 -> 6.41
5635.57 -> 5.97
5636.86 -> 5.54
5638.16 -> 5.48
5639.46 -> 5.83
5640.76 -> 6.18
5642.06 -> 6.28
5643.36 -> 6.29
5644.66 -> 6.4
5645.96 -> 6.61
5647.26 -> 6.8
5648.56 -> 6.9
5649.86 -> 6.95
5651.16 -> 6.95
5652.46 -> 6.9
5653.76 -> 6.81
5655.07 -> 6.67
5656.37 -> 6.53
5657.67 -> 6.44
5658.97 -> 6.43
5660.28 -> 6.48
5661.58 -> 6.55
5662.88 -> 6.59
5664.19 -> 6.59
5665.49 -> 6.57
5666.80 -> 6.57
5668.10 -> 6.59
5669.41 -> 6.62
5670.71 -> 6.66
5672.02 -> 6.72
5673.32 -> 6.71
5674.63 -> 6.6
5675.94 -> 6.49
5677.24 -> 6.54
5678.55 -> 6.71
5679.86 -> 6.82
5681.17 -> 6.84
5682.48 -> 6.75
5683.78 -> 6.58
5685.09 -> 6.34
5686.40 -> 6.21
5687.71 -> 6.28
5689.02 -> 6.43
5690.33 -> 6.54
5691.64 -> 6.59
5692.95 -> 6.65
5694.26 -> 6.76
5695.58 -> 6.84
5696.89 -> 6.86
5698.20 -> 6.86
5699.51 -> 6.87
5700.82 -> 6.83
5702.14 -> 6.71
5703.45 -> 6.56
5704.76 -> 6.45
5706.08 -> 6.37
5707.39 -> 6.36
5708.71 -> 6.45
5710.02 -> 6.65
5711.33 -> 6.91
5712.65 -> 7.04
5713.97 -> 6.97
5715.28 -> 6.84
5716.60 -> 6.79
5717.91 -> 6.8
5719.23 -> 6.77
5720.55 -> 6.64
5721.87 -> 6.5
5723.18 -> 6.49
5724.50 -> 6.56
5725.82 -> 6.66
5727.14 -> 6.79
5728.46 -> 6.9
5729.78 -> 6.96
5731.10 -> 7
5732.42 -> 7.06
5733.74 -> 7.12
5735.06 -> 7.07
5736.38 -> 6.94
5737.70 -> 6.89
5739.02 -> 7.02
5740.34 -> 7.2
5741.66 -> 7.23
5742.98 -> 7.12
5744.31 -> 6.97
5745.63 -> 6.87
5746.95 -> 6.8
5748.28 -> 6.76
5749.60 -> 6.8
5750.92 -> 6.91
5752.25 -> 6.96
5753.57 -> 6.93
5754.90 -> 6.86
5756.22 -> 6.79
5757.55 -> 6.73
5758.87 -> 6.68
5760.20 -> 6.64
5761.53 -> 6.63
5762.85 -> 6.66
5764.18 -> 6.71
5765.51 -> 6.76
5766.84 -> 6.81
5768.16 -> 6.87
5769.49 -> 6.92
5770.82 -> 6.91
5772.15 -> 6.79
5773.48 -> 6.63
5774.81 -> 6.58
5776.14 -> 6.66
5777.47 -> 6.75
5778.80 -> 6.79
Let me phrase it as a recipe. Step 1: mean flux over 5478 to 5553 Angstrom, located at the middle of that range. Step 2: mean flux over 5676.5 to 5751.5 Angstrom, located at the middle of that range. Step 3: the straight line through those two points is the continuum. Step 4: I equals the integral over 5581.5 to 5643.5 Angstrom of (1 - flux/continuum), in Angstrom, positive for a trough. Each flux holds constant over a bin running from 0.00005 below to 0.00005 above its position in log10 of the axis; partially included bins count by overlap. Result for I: 2.84 Angstrom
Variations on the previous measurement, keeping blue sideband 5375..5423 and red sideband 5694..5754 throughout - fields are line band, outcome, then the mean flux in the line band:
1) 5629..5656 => 1.2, 6.47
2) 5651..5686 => 0.9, 6.62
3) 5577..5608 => 1.7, 6.39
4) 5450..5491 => 0.3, 6.66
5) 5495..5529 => -0.2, 6.77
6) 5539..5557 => -0.5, 6.95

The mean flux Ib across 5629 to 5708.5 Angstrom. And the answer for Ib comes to 6.55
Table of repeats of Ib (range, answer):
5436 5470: 6.77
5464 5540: 6.72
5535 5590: 6.73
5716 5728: 6.67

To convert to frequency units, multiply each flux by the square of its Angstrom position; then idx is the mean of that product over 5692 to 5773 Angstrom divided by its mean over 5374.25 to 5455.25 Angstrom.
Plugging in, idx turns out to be 1.1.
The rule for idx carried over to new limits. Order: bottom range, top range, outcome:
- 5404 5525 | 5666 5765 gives 1.10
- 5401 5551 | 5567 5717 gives 1.04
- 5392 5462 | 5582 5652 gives 1.04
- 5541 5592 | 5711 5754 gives 1.09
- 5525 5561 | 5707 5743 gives 1.06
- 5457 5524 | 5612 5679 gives 1.04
